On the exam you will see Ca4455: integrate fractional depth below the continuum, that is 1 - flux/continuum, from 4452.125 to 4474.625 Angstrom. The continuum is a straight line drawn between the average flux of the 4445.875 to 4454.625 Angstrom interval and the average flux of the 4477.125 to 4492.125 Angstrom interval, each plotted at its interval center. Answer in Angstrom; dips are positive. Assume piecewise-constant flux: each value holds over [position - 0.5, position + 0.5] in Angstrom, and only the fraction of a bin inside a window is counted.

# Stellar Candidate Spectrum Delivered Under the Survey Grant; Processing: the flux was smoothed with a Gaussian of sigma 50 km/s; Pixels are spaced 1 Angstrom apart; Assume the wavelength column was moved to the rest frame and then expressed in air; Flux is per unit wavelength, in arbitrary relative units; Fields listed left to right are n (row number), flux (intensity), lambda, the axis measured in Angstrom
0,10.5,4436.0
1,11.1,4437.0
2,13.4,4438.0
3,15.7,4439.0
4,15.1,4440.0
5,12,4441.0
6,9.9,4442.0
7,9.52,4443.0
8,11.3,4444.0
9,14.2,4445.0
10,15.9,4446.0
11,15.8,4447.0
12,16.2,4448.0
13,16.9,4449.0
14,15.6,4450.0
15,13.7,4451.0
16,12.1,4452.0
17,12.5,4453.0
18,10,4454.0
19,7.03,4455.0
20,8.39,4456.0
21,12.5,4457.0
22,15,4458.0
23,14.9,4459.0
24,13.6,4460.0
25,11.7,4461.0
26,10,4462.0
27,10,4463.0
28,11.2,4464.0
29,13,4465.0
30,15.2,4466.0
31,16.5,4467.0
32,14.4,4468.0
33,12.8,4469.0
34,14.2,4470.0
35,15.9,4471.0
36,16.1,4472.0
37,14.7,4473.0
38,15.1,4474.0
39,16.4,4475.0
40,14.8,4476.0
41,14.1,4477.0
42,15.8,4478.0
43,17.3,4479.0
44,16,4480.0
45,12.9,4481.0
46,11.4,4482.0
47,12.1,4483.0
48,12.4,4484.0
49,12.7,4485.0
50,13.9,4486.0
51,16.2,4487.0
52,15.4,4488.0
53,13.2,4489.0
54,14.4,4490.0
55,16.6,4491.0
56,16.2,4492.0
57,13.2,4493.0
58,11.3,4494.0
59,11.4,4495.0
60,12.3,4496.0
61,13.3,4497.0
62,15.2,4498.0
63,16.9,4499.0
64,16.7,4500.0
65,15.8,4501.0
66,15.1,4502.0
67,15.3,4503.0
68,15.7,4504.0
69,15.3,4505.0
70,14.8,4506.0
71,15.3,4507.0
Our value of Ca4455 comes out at 2.0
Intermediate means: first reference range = 14.1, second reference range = 14.4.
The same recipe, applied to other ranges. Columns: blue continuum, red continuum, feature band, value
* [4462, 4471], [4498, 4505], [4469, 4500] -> 0.41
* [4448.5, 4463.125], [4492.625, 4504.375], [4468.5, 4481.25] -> -1.83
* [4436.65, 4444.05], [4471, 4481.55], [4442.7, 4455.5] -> -0.16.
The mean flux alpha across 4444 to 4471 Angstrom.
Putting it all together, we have 13.2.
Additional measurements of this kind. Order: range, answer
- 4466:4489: 14.6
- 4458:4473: 13.6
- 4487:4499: 14.1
